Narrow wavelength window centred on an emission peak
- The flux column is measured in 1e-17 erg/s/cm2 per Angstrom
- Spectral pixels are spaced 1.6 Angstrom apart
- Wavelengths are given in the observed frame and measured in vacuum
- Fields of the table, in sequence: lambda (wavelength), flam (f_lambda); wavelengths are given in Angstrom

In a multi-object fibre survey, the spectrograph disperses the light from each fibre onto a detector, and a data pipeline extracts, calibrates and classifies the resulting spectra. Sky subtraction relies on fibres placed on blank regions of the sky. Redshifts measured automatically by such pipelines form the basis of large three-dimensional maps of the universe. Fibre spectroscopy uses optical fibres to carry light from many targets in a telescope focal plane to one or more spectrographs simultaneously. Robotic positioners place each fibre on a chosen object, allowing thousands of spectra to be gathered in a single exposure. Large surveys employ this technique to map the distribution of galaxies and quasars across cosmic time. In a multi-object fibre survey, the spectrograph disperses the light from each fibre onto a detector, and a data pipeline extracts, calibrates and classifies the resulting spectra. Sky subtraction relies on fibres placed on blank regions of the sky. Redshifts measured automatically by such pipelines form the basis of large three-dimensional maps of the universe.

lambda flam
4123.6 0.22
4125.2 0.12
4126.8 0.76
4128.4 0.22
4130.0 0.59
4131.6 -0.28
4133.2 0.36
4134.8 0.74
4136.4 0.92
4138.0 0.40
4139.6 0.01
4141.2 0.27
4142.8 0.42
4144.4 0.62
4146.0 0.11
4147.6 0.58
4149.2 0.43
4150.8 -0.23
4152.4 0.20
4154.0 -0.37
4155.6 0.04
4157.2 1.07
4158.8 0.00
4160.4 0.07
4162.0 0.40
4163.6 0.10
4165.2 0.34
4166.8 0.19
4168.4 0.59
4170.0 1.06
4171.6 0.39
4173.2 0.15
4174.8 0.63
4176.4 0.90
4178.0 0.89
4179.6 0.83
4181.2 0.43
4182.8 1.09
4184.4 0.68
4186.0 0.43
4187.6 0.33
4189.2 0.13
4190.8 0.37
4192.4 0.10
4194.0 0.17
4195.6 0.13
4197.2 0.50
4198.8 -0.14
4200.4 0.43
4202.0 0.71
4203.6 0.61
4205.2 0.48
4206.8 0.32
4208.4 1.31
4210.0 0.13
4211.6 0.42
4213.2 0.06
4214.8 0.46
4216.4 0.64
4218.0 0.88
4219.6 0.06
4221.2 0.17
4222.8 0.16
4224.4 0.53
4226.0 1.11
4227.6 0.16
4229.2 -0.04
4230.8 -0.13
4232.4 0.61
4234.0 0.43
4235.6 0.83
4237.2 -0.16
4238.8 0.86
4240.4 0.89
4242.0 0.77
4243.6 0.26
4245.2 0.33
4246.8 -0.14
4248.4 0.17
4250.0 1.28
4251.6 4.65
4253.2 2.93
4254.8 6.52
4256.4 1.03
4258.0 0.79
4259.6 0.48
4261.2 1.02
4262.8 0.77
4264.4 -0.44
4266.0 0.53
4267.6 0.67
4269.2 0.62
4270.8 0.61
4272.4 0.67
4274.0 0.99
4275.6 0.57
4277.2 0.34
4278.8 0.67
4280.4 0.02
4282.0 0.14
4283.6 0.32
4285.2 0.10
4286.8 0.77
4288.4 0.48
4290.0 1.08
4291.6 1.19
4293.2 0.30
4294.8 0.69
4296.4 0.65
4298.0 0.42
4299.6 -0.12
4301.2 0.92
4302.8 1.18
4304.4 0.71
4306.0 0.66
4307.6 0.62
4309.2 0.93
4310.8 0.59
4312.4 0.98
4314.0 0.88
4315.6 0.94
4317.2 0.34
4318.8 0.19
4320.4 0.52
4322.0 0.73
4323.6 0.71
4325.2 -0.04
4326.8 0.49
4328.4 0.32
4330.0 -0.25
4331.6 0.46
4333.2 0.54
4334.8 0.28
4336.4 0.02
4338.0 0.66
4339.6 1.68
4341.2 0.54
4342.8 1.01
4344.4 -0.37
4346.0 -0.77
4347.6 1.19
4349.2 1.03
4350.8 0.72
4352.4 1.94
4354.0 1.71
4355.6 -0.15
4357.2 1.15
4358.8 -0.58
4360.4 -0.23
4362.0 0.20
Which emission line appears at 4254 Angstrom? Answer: [O II] 3727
